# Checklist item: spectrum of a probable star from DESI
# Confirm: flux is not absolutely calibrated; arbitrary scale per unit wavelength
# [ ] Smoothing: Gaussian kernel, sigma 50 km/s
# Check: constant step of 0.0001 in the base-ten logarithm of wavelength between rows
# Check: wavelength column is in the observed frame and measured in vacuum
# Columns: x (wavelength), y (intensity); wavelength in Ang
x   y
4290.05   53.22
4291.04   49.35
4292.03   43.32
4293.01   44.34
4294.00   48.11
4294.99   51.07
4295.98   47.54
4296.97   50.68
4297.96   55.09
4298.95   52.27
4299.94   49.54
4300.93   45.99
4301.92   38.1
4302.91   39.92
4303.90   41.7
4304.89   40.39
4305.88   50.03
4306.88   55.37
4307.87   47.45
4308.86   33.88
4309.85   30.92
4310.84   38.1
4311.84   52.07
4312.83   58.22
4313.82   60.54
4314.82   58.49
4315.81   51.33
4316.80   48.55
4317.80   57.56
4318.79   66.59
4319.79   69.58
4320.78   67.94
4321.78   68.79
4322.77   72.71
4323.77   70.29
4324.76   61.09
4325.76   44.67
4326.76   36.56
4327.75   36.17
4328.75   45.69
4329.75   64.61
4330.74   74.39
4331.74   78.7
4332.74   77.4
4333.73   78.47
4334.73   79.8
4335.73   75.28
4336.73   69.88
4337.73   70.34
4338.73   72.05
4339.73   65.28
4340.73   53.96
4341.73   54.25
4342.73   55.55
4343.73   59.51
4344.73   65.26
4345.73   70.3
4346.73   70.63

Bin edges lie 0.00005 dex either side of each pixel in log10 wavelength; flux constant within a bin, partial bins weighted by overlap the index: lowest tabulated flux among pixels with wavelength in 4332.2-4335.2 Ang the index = 77.4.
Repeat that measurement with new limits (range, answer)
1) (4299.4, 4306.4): 38.1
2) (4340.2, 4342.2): 53.96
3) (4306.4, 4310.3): 30.92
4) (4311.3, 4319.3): 48.55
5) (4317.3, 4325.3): 57.56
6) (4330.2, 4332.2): 74.39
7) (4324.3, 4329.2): 36.17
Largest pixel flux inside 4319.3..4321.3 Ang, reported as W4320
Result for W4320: 69.58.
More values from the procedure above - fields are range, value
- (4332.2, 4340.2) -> 79.8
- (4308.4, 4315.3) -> 60.54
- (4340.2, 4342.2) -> 54.25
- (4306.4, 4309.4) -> 55.37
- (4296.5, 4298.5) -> 55.09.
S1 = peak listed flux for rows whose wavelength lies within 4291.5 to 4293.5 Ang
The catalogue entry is 44.34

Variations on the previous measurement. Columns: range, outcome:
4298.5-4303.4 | 52.27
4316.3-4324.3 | 72.71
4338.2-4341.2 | 72.05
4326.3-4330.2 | 64.61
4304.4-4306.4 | 50.03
